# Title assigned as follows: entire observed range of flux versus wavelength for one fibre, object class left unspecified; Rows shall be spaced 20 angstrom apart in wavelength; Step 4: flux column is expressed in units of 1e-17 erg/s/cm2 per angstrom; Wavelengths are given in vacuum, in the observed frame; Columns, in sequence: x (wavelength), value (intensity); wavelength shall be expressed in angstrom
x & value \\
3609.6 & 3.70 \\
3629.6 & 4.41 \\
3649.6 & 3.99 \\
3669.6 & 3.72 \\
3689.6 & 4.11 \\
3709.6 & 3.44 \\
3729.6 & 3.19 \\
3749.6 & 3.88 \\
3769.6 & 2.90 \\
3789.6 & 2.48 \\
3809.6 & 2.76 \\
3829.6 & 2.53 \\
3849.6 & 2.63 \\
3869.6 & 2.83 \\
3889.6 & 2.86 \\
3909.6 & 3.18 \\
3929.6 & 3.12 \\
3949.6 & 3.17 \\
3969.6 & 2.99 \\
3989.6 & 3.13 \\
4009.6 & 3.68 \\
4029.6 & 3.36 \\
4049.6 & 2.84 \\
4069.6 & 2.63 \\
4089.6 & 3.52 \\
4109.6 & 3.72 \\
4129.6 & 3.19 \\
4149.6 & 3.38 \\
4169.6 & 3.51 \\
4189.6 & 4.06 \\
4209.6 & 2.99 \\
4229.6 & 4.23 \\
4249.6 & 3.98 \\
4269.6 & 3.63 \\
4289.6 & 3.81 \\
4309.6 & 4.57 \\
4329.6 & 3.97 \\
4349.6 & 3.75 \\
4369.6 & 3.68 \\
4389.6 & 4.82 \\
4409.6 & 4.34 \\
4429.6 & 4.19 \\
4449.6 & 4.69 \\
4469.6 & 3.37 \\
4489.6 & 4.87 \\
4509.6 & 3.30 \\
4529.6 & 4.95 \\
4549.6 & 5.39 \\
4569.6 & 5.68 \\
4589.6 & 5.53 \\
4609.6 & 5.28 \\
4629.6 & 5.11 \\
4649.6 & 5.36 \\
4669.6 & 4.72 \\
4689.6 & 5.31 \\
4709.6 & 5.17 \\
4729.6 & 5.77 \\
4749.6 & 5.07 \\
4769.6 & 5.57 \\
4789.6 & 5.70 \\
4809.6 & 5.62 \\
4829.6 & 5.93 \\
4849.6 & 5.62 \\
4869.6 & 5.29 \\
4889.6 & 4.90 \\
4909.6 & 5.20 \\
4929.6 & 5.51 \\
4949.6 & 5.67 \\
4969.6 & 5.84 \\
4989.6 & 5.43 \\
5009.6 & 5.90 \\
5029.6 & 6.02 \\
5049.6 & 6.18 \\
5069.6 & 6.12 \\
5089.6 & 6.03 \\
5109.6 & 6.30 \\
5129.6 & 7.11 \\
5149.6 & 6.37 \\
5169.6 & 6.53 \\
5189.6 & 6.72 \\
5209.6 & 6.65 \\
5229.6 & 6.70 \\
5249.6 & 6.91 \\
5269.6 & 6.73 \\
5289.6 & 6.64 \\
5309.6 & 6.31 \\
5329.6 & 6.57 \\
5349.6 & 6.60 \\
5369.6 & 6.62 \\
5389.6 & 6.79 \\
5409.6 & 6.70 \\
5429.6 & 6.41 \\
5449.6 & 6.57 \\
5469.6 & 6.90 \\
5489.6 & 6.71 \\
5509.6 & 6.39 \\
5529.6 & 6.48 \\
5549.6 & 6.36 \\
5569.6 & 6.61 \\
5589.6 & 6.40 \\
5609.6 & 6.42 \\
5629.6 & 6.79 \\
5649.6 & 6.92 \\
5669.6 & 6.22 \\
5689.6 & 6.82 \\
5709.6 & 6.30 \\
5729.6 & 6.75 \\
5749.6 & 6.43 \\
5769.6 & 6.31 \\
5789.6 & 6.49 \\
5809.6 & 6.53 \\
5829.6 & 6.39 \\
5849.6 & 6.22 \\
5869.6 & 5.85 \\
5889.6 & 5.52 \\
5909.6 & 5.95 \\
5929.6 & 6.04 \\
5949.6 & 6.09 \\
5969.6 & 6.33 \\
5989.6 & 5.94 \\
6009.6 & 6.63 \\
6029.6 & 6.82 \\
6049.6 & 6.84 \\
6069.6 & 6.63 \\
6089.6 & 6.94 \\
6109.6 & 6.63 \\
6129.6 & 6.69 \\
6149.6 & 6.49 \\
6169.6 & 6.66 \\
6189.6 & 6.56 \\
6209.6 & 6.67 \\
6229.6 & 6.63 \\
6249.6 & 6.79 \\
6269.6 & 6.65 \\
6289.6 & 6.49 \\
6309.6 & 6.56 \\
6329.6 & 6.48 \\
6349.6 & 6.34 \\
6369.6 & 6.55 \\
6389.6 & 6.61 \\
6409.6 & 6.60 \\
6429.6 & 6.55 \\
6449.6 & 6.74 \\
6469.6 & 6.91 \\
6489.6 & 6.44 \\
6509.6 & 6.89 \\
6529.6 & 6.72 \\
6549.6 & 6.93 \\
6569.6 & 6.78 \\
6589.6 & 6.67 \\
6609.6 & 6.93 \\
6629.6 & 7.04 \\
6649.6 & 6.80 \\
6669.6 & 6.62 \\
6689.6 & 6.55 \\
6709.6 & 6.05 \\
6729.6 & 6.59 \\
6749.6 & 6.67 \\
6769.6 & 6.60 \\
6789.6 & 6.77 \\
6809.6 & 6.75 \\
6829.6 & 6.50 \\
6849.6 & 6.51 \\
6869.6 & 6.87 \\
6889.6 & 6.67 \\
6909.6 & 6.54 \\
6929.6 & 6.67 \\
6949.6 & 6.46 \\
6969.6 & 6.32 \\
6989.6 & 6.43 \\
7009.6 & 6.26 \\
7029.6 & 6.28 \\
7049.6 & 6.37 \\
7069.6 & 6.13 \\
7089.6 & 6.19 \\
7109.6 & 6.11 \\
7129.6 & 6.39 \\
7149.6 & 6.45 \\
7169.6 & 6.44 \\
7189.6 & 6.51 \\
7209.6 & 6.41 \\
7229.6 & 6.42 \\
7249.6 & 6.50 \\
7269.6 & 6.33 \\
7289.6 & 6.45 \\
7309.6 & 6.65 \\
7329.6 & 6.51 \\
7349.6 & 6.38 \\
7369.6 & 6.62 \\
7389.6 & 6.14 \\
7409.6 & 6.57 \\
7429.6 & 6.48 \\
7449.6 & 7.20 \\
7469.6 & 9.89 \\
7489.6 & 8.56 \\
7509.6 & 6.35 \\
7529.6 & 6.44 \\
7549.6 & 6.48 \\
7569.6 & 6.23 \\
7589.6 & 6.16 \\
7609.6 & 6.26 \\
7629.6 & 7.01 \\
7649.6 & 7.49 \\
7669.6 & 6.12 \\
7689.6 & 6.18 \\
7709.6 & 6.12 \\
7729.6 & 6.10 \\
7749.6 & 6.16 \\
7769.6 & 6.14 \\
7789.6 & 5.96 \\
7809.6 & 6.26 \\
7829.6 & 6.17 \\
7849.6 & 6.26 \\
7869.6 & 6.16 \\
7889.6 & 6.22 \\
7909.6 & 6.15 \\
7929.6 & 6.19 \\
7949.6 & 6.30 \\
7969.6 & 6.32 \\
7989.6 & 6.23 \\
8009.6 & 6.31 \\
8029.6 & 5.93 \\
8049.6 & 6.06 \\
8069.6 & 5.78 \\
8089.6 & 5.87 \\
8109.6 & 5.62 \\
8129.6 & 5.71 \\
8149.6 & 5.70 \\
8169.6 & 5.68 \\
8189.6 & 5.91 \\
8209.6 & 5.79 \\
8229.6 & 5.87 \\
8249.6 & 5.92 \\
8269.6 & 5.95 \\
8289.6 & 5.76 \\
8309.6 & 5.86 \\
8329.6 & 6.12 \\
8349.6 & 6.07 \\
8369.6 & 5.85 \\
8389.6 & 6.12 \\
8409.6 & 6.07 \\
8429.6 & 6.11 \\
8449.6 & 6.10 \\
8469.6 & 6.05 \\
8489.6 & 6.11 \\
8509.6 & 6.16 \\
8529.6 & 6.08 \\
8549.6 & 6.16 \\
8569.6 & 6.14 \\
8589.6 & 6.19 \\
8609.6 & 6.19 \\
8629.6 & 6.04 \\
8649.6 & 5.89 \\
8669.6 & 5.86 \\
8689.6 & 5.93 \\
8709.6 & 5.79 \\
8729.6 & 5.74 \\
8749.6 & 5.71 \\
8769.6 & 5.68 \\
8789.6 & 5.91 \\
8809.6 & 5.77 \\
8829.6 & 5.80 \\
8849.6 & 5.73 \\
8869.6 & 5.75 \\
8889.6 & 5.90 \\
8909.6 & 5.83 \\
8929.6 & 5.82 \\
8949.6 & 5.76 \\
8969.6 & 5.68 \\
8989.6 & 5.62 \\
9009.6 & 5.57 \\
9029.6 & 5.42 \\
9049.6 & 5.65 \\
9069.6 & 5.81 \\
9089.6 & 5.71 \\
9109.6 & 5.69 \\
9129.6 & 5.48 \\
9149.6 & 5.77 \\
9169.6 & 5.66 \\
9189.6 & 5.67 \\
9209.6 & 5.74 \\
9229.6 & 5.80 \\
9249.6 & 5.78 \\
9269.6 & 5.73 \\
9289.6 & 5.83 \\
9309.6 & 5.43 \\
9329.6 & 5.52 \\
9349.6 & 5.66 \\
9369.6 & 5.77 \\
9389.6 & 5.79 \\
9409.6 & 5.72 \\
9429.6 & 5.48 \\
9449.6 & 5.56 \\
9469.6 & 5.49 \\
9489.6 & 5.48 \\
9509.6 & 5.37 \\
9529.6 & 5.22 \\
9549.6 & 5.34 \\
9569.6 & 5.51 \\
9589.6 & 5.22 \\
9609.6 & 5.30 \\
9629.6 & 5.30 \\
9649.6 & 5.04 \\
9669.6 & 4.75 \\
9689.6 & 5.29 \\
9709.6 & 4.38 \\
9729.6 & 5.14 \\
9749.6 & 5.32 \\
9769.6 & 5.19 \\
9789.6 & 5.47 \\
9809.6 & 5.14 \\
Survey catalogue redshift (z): 0.137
